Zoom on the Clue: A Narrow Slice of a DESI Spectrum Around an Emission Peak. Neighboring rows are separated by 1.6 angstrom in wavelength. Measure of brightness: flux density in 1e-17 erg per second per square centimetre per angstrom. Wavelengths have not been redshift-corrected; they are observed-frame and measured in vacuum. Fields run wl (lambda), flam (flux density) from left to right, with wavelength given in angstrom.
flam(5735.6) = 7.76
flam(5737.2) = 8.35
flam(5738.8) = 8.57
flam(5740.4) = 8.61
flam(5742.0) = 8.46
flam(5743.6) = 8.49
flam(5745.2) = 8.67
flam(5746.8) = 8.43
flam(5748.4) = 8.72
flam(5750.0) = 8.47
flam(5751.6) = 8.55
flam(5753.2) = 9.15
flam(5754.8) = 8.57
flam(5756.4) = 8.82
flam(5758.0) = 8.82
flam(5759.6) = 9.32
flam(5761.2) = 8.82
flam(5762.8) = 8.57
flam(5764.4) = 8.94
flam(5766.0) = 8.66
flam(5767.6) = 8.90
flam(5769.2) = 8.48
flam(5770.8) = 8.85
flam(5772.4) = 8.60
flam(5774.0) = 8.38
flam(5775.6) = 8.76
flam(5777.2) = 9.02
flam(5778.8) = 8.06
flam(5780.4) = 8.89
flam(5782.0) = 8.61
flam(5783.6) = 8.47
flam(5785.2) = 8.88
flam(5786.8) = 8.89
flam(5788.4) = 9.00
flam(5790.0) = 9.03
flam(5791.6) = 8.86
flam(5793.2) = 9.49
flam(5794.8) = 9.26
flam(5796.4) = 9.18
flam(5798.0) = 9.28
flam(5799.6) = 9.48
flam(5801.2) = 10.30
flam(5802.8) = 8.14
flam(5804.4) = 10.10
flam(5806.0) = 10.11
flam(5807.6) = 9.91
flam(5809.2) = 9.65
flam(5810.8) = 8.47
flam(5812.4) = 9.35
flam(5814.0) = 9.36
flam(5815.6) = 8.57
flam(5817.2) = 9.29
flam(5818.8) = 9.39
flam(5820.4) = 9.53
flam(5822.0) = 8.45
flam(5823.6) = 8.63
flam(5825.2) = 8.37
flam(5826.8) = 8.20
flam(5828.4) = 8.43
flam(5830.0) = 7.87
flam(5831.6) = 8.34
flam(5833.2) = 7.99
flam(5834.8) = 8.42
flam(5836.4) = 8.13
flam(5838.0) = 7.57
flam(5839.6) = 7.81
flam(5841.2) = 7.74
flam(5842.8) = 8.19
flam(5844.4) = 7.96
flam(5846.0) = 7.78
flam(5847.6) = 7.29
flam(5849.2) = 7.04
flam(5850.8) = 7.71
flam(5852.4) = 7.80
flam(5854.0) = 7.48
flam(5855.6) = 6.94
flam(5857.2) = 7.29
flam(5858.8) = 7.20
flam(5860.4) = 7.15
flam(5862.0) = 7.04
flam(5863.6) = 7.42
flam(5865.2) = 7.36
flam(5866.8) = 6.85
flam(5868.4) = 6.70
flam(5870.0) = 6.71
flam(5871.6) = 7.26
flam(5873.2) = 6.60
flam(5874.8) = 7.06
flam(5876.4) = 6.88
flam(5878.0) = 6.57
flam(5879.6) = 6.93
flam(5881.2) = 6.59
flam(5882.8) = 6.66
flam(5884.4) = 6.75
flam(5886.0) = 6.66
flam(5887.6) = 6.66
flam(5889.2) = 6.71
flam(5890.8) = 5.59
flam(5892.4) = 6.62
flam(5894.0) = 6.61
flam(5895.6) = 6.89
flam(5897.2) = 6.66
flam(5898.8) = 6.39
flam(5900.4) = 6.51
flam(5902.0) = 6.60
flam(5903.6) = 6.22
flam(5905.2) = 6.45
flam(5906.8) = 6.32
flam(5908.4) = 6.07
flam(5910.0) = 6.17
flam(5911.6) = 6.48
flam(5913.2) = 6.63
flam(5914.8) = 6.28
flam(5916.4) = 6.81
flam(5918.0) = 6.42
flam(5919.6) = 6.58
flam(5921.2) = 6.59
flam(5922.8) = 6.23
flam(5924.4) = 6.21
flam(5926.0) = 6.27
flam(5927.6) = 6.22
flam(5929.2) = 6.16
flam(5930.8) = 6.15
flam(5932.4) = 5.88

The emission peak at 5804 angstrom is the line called C III] 1909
